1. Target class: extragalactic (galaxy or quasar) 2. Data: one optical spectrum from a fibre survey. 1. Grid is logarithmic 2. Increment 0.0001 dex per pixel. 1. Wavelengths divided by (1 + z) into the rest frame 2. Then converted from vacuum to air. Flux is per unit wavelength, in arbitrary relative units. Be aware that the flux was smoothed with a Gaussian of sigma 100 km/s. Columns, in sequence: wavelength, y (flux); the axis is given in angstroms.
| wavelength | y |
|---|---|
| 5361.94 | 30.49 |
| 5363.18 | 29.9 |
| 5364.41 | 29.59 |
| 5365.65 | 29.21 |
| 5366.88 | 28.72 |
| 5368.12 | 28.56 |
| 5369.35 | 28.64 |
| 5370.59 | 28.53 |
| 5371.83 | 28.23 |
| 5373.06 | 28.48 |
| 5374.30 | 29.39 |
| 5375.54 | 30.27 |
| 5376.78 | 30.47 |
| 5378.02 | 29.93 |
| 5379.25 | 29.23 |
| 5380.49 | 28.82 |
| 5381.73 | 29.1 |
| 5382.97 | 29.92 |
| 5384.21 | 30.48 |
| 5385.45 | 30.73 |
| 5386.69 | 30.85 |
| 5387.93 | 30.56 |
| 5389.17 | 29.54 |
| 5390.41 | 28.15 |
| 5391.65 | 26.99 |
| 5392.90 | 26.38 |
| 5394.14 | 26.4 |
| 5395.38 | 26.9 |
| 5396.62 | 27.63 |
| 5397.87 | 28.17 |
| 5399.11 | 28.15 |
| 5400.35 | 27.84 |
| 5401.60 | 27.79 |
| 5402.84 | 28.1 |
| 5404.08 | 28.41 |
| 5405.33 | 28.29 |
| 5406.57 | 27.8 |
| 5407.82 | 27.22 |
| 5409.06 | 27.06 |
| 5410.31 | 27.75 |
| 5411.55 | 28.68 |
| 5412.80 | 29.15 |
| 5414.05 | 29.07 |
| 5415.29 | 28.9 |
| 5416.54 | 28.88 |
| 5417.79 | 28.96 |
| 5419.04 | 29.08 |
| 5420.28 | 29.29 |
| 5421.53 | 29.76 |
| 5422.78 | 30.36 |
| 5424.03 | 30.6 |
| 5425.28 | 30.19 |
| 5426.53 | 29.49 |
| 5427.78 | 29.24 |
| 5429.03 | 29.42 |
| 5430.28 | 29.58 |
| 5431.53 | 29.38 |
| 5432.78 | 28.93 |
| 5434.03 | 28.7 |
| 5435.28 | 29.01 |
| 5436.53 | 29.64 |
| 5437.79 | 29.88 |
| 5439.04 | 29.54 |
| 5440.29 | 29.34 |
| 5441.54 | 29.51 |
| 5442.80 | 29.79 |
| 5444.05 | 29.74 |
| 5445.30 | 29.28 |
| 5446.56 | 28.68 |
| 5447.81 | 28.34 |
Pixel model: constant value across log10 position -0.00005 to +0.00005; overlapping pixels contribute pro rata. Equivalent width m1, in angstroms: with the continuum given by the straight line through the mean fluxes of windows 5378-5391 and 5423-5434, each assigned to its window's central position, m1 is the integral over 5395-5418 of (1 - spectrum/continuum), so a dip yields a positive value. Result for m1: 1.2 angstroms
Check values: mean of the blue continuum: 29.8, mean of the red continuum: 29.6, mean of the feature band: 28.1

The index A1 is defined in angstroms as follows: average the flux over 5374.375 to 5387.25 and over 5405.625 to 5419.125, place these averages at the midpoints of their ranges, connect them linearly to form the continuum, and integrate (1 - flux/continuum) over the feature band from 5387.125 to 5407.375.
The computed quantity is 0.8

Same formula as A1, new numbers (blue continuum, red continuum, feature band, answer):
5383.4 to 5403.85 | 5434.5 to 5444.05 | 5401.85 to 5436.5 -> 0.1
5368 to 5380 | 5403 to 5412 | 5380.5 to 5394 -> -0.2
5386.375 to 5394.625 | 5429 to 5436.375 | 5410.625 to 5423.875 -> -0.2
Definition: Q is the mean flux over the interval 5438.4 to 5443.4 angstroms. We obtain 29.5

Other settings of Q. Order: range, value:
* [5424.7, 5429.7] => 29.6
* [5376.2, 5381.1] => 29.6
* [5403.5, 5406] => 28.3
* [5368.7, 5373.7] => 28.5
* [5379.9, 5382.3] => 28.9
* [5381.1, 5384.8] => 29.8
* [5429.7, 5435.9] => 29.1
